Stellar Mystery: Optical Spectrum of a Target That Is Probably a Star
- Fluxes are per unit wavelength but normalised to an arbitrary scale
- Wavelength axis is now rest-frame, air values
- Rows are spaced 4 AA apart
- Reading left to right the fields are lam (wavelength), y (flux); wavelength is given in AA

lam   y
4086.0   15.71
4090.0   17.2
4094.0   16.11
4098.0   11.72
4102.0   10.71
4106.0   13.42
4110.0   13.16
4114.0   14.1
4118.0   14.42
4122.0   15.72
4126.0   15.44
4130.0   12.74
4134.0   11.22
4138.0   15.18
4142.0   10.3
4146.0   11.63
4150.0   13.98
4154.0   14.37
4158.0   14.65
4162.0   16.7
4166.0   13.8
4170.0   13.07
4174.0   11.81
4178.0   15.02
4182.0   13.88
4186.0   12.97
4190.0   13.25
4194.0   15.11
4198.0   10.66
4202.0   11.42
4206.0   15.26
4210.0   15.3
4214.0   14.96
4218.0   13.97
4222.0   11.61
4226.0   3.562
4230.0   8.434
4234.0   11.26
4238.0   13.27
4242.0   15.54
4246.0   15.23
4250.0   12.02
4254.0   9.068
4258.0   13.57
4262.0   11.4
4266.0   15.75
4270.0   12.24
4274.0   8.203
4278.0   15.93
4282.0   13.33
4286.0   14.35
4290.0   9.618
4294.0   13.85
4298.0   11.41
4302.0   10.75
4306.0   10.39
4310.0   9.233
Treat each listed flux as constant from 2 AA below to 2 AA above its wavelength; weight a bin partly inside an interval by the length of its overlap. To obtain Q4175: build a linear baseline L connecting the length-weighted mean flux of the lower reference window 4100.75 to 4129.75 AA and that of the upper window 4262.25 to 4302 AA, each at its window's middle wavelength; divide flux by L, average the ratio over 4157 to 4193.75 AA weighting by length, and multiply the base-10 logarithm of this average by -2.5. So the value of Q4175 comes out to -0.04 mag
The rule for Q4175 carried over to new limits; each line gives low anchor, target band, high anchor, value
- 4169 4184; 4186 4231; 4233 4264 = 0.08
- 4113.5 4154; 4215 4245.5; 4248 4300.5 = 0.12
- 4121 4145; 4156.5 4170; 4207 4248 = -0.14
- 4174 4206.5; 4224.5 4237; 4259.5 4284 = 0.48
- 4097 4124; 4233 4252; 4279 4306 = -0.09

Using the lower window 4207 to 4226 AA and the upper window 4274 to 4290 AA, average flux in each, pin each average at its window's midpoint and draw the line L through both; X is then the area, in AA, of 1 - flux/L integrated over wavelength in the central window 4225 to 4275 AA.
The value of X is 5.0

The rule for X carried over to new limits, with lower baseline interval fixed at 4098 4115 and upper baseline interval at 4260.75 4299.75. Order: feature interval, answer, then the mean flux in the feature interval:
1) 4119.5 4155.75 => -2.2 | 13.4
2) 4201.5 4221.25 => -2.5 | 14.2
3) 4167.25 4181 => -0.8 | 13.4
